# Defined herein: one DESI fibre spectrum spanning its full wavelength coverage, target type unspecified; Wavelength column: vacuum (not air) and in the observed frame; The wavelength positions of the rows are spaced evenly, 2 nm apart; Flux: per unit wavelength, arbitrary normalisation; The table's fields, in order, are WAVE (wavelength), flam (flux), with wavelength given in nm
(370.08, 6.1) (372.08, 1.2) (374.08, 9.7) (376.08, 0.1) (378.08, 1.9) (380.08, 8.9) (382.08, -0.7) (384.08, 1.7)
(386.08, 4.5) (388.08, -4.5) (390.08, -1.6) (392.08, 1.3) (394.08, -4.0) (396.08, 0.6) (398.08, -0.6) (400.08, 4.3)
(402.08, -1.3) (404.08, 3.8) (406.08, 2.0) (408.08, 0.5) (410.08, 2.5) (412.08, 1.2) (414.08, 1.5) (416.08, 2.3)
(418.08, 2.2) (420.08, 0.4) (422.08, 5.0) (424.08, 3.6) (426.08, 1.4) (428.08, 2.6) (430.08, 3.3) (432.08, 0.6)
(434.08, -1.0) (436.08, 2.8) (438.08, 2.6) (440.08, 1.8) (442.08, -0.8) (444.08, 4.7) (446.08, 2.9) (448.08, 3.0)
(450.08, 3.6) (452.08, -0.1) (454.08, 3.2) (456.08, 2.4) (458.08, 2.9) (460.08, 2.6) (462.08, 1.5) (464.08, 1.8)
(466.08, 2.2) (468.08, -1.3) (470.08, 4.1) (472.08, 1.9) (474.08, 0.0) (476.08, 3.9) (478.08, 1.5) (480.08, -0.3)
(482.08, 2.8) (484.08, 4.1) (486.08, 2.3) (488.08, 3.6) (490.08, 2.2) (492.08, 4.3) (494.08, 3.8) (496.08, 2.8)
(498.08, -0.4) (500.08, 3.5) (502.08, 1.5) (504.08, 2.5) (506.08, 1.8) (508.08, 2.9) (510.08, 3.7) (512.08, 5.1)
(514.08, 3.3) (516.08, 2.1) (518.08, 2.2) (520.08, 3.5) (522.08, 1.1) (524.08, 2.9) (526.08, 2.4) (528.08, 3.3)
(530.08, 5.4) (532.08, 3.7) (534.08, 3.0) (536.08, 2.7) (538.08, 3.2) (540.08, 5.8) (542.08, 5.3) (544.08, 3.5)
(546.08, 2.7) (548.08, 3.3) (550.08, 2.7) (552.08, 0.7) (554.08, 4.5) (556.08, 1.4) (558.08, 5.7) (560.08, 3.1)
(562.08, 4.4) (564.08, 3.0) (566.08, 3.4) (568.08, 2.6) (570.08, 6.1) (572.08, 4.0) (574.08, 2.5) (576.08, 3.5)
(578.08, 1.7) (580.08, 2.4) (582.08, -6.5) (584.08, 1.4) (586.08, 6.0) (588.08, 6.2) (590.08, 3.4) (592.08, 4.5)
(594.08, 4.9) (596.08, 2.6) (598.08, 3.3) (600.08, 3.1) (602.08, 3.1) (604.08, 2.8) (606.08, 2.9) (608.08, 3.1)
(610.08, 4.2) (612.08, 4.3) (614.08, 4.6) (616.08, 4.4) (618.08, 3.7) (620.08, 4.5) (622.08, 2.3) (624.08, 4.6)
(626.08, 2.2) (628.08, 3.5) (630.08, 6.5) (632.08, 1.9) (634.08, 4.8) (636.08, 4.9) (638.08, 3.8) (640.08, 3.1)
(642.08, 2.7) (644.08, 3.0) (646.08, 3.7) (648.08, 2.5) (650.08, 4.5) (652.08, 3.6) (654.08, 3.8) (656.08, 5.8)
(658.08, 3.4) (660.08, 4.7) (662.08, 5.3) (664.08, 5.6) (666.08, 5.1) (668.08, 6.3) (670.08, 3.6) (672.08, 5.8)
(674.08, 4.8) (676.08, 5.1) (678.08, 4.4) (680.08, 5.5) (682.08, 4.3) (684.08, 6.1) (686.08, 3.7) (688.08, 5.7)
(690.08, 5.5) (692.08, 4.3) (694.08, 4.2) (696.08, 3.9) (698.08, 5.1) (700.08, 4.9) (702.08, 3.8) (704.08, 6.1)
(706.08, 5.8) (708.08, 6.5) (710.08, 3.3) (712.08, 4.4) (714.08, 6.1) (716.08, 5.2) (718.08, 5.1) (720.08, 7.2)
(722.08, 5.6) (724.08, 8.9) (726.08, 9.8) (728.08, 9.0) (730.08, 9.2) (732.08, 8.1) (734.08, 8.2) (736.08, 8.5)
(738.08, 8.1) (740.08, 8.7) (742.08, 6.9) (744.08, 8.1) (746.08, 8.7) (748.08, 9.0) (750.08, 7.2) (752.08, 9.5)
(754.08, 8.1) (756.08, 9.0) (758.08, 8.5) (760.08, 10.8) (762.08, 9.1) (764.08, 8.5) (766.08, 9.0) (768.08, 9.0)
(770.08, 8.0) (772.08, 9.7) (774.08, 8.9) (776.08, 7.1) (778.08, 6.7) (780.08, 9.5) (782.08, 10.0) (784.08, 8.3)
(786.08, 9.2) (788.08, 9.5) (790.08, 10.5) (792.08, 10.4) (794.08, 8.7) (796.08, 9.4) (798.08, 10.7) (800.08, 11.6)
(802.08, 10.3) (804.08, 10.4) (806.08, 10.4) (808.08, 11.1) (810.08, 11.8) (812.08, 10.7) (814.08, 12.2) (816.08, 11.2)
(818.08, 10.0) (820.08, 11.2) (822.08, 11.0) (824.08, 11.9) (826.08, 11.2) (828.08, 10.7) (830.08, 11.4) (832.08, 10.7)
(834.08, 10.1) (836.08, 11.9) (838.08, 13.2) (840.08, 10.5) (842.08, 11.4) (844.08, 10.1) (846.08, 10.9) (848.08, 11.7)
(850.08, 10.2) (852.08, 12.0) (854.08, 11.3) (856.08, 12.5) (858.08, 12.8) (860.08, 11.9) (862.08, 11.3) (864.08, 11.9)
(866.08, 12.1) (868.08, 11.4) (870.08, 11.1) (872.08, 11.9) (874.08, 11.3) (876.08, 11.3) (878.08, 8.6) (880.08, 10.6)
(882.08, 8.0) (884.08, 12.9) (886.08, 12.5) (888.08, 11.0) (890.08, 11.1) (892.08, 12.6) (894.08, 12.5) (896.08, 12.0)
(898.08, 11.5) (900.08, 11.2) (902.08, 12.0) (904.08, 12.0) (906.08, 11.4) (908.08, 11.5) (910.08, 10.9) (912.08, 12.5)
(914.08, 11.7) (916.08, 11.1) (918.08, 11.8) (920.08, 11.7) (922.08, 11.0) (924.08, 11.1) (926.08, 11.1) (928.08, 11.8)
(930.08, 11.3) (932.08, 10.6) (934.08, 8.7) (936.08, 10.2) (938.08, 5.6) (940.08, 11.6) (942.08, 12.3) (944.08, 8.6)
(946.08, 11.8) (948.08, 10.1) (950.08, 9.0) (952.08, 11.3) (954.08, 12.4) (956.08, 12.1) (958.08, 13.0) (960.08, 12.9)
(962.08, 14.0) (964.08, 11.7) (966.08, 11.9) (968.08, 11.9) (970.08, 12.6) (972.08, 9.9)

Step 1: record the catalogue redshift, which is 0.81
